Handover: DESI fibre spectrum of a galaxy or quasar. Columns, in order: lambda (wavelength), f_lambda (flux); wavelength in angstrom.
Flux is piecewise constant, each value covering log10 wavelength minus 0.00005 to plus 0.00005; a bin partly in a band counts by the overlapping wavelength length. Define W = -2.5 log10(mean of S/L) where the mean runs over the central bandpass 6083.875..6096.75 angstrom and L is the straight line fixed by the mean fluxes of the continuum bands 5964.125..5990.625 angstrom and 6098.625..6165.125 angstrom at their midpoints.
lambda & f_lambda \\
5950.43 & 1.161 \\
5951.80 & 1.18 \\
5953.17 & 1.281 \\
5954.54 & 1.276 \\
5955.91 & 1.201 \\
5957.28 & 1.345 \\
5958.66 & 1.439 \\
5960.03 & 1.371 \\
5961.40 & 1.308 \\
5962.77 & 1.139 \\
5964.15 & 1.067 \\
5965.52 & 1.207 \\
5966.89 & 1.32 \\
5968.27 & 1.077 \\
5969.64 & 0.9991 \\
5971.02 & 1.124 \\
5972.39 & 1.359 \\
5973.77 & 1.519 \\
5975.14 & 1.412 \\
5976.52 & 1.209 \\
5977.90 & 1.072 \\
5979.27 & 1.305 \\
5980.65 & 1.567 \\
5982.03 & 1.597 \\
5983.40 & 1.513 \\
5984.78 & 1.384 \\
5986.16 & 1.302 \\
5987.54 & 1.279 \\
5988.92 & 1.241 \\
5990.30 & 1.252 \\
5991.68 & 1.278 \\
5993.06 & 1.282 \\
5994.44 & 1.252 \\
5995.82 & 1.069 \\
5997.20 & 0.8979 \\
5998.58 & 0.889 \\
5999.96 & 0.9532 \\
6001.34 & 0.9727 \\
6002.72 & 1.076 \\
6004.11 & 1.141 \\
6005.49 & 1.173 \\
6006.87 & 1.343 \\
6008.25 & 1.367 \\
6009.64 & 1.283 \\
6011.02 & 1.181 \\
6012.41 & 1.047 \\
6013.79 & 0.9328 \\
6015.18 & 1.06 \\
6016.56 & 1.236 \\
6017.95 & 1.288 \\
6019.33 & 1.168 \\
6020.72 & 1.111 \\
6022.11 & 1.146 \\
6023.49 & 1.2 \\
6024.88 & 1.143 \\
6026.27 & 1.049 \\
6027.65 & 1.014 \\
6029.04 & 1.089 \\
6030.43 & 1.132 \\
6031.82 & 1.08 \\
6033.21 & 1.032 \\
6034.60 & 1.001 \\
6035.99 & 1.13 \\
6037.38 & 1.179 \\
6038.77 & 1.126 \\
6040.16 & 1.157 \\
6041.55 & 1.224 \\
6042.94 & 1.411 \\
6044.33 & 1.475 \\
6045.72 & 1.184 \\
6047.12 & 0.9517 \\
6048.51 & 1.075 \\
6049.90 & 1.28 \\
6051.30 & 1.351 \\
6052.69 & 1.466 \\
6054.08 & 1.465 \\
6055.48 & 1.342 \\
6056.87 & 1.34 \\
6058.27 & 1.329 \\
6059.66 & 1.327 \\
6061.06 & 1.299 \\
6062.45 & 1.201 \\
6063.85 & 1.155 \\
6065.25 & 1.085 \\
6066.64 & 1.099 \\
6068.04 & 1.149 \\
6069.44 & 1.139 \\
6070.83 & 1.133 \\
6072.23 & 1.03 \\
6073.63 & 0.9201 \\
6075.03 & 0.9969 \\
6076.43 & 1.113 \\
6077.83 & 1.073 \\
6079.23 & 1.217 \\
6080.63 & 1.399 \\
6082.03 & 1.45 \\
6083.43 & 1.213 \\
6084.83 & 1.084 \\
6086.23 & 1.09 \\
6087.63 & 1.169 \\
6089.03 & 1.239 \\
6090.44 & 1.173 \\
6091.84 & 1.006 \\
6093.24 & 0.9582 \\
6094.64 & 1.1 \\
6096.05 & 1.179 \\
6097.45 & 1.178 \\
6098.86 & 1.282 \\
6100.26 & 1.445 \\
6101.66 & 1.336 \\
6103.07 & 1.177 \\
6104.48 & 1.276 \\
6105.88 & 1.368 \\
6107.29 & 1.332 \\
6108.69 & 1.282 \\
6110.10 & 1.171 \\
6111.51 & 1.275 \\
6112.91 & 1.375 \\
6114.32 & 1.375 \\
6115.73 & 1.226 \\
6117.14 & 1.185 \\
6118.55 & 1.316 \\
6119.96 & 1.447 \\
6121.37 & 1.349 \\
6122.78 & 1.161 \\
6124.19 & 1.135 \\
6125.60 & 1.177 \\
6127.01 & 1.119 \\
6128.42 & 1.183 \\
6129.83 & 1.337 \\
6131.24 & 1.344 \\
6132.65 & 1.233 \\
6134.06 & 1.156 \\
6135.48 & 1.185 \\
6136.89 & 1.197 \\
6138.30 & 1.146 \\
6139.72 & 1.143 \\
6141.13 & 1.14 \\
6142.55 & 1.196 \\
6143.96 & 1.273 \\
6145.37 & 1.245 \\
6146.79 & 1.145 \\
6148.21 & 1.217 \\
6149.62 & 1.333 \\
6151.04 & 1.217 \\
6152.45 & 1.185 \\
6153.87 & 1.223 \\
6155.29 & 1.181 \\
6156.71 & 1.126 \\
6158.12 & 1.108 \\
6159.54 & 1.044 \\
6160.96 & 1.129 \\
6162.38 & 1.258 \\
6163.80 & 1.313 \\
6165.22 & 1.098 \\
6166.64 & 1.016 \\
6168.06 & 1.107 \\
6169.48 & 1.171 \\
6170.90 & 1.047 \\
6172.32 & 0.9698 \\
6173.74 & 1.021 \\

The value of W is 0.13 mag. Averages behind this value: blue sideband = 1.3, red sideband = 1.23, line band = 1.11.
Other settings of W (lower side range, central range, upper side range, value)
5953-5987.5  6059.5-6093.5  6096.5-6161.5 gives 0.09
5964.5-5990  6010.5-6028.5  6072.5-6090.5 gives 0.11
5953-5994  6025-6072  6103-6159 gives 0.06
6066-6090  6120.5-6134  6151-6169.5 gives -0.07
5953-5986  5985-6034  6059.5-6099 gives 0.09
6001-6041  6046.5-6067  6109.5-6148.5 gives -0.08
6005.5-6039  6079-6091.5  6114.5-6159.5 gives -0.04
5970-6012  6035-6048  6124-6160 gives 0.02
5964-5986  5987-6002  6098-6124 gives 0.16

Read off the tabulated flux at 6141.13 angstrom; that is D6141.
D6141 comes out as 1.14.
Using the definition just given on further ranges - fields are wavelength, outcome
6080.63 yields 1.399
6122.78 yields 1.161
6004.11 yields 1.141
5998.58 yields 0.889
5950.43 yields 1.161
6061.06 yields 1.299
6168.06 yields 1.107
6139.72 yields 1.143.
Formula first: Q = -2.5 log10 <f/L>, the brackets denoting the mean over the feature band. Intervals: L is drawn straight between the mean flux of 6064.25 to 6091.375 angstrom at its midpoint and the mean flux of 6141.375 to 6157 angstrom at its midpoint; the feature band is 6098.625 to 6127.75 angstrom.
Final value -0.09 mag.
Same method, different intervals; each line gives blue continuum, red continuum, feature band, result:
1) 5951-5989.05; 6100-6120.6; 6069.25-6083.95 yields 0.13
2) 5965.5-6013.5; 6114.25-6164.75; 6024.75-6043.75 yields 0.09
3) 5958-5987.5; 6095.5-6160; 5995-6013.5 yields 0.16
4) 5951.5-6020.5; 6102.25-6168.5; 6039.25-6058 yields -0.06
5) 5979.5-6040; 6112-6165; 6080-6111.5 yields -0.02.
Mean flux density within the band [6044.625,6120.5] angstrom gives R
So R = 1.22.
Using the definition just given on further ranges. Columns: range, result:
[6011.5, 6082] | 1.17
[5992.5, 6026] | 1.13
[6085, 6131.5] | 1.23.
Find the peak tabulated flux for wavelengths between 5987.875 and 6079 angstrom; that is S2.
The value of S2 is 1.475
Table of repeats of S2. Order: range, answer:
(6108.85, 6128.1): 1.447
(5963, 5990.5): 1.597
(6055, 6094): 1.45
